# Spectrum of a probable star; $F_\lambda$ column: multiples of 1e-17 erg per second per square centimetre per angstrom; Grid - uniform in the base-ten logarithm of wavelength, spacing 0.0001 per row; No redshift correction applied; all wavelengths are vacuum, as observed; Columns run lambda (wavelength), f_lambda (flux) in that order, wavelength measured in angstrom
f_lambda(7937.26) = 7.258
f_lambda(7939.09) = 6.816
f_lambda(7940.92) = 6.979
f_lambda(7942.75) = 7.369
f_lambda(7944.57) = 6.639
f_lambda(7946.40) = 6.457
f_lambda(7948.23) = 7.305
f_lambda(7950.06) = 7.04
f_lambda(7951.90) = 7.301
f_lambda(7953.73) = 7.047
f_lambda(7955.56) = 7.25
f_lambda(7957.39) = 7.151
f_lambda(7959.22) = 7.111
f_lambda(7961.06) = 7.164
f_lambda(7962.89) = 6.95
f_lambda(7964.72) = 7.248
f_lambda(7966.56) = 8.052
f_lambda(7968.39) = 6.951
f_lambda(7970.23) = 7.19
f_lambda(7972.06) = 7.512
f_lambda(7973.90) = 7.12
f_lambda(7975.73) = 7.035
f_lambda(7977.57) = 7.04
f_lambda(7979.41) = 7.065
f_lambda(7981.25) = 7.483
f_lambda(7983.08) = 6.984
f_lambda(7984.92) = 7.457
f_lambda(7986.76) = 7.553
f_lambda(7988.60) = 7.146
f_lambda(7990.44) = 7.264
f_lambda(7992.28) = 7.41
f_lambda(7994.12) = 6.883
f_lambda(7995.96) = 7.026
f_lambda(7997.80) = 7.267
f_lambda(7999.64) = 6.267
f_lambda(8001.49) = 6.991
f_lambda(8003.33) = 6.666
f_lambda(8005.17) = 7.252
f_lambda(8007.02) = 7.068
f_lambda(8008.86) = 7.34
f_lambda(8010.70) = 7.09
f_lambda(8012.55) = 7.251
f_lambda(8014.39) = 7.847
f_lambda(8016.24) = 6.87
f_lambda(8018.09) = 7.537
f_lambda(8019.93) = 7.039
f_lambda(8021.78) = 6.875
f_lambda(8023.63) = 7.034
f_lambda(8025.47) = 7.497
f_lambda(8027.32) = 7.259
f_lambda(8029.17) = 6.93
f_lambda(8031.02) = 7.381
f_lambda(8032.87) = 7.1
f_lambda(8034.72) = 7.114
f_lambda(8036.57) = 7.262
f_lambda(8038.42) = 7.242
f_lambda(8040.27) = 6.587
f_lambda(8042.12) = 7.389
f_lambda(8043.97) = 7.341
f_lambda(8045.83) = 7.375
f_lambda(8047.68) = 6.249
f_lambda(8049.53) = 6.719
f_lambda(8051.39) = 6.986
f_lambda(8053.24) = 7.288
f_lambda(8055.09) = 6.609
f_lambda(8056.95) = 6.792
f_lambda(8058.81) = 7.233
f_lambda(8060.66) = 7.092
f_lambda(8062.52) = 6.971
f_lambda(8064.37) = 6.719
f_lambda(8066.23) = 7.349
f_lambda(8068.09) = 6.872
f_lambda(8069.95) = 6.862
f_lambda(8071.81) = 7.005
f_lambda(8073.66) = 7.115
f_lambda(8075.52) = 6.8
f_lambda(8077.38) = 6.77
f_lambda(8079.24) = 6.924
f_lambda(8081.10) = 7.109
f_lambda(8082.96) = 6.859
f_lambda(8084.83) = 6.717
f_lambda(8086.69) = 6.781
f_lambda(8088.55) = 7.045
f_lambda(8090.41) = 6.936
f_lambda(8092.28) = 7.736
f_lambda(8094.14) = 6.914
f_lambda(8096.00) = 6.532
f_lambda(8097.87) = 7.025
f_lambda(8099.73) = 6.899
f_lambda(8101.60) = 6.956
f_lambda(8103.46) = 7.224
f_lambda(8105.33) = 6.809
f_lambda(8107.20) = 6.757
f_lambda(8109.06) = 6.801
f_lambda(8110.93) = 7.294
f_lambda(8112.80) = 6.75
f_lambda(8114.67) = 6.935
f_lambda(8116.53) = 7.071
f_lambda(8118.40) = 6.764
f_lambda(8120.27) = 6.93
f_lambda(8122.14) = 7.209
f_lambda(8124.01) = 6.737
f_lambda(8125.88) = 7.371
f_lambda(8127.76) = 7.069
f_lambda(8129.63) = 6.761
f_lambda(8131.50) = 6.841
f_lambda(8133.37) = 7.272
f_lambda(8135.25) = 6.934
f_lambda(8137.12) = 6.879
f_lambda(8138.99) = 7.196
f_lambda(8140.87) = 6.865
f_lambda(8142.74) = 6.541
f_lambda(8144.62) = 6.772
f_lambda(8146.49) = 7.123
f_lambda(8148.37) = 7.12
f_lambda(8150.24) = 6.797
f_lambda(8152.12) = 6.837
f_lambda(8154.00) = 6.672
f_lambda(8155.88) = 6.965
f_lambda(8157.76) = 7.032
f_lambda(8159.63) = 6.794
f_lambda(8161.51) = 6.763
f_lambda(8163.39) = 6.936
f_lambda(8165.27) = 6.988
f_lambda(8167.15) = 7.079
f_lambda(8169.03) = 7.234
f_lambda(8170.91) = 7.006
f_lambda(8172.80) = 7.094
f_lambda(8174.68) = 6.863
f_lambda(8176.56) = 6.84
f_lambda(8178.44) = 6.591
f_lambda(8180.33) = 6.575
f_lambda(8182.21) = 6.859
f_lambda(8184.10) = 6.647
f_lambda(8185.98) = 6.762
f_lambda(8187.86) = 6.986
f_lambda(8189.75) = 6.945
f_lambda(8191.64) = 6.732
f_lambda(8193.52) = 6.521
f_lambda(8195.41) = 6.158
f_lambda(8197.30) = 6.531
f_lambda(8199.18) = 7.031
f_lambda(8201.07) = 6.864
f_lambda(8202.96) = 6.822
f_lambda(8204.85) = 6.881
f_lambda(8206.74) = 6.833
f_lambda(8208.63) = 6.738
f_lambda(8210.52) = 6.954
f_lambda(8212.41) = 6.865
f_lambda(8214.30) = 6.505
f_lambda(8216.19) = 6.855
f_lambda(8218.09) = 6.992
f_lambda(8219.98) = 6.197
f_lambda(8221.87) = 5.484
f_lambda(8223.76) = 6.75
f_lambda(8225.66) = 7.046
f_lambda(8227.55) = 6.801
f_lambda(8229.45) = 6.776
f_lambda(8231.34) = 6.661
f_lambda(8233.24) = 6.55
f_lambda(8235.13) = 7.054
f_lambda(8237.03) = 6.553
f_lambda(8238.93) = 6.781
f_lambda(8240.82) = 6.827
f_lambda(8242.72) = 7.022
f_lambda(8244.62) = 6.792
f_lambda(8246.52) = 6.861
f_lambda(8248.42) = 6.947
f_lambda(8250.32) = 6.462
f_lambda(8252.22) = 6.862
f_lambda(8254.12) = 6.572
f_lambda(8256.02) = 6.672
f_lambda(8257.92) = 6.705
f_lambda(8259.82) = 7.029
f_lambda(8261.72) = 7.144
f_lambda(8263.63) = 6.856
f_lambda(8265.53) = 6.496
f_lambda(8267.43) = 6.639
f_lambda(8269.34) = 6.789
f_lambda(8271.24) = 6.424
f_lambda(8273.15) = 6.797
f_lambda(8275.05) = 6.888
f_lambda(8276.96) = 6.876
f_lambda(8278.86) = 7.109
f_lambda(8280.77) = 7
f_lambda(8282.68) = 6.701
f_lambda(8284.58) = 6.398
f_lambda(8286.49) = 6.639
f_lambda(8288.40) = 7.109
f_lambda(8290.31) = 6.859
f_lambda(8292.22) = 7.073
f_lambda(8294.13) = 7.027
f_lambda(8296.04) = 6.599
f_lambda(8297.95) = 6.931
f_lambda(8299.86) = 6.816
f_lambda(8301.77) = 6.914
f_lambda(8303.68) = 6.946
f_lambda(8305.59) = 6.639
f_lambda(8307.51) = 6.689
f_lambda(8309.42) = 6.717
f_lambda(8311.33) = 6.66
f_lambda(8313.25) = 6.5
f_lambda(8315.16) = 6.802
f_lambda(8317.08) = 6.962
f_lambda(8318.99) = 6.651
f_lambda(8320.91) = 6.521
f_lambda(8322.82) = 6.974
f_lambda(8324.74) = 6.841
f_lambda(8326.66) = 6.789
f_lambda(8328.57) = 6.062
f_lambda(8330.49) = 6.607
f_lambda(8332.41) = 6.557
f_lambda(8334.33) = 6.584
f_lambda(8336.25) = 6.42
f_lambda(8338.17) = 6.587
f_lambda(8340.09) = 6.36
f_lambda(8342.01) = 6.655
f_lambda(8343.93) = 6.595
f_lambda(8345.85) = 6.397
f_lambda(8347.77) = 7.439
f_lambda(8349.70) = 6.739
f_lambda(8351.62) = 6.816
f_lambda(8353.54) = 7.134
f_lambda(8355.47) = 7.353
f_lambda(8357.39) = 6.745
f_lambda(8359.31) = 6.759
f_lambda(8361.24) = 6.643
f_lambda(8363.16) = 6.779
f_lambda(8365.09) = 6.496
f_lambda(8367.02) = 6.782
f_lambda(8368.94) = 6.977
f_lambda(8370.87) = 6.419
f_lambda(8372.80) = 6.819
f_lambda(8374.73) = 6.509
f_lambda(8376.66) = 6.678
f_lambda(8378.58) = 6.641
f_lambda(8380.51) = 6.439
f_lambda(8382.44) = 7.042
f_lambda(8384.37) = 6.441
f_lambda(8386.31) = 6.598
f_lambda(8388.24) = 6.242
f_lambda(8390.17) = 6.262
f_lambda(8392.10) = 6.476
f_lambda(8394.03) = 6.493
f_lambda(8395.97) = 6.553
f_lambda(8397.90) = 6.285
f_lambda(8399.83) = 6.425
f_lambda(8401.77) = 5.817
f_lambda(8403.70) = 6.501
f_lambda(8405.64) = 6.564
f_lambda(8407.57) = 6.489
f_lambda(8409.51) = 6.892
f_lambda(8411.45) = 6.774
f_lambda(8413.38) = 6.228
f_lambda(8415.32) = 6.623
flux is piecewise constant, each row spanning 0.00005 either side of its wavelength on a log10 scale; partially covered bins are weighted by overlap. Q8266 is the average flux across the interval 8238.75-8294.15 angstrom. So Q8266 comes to 6.81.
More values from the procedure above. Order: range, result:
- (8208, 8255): 6.72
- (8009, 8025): 7.21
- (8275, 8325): 6.81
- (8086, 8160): 6.95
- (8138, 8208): 6.84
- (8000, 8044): 7.15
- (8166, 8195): 6.84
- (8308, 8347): 6.62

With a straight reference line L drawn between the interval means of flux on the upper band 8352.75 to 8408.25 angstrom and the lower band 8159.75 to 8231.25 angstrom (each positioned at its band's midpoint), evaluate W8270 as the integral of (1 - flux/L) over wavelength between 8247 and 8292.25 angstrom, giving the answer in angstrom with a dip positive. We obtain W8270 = -0.6 angstrom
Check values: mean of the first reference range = 6.77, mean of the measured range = 6.79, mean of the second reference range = 6.6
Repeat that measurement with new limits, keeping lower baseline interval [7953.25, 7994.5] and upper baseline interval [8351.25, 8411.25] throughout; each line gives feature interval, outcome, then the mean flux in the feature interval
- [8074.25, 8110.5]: 0.6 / 6.93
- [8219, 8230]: 0.6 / 6.5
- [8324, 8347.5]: 0.4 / 6.56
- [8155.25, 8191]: 0.2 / 6.89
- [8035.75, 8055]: 0.3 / 7.03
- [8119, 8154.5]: 0.2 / 6.94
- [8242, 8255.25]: 0.1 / 6.78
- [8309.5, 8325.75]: -0.1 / 6.74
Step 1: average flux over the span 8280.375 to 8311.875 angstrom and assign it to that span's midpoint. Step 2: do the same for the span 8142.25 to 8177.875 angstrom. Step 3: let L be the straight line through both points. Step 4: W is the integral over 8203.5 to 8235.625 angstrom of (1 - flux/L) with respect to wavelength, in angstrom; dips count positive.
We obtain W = 0.80 angstrom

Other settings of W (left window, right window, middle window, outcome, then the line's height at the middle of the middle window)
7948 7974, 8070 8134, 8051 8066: 0.14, 7.04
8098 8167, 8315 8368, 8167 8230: 1.04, 6.87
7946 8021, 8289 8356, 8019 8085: 0.61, 7.08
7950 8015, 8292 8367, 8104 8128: 0.15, 7.01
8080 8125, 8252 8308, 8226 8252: 0.21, 6.84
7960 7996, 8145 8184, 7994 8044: 0.25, 7.16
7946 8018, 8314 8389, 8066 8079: 0.19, 7.05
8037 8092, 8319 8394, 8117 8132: -0.14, 6.9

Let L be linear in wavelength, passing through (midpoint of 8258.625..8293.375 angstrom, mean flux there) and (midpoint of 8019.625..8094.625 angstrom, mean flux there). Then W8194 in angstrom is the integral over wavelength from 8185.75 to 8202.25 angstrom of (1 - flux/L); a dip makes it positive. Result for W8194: 0.4 angstrom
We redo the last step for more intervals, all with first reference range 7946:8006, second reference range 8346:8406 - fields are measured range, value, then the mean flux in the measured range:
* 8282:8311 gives -0.3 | 6.8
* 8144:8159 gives 0.0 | 6.92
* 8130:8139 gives -0.1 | 6.99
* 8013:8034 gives -0.4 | 7.22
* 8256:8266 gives -0.1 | 6.85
